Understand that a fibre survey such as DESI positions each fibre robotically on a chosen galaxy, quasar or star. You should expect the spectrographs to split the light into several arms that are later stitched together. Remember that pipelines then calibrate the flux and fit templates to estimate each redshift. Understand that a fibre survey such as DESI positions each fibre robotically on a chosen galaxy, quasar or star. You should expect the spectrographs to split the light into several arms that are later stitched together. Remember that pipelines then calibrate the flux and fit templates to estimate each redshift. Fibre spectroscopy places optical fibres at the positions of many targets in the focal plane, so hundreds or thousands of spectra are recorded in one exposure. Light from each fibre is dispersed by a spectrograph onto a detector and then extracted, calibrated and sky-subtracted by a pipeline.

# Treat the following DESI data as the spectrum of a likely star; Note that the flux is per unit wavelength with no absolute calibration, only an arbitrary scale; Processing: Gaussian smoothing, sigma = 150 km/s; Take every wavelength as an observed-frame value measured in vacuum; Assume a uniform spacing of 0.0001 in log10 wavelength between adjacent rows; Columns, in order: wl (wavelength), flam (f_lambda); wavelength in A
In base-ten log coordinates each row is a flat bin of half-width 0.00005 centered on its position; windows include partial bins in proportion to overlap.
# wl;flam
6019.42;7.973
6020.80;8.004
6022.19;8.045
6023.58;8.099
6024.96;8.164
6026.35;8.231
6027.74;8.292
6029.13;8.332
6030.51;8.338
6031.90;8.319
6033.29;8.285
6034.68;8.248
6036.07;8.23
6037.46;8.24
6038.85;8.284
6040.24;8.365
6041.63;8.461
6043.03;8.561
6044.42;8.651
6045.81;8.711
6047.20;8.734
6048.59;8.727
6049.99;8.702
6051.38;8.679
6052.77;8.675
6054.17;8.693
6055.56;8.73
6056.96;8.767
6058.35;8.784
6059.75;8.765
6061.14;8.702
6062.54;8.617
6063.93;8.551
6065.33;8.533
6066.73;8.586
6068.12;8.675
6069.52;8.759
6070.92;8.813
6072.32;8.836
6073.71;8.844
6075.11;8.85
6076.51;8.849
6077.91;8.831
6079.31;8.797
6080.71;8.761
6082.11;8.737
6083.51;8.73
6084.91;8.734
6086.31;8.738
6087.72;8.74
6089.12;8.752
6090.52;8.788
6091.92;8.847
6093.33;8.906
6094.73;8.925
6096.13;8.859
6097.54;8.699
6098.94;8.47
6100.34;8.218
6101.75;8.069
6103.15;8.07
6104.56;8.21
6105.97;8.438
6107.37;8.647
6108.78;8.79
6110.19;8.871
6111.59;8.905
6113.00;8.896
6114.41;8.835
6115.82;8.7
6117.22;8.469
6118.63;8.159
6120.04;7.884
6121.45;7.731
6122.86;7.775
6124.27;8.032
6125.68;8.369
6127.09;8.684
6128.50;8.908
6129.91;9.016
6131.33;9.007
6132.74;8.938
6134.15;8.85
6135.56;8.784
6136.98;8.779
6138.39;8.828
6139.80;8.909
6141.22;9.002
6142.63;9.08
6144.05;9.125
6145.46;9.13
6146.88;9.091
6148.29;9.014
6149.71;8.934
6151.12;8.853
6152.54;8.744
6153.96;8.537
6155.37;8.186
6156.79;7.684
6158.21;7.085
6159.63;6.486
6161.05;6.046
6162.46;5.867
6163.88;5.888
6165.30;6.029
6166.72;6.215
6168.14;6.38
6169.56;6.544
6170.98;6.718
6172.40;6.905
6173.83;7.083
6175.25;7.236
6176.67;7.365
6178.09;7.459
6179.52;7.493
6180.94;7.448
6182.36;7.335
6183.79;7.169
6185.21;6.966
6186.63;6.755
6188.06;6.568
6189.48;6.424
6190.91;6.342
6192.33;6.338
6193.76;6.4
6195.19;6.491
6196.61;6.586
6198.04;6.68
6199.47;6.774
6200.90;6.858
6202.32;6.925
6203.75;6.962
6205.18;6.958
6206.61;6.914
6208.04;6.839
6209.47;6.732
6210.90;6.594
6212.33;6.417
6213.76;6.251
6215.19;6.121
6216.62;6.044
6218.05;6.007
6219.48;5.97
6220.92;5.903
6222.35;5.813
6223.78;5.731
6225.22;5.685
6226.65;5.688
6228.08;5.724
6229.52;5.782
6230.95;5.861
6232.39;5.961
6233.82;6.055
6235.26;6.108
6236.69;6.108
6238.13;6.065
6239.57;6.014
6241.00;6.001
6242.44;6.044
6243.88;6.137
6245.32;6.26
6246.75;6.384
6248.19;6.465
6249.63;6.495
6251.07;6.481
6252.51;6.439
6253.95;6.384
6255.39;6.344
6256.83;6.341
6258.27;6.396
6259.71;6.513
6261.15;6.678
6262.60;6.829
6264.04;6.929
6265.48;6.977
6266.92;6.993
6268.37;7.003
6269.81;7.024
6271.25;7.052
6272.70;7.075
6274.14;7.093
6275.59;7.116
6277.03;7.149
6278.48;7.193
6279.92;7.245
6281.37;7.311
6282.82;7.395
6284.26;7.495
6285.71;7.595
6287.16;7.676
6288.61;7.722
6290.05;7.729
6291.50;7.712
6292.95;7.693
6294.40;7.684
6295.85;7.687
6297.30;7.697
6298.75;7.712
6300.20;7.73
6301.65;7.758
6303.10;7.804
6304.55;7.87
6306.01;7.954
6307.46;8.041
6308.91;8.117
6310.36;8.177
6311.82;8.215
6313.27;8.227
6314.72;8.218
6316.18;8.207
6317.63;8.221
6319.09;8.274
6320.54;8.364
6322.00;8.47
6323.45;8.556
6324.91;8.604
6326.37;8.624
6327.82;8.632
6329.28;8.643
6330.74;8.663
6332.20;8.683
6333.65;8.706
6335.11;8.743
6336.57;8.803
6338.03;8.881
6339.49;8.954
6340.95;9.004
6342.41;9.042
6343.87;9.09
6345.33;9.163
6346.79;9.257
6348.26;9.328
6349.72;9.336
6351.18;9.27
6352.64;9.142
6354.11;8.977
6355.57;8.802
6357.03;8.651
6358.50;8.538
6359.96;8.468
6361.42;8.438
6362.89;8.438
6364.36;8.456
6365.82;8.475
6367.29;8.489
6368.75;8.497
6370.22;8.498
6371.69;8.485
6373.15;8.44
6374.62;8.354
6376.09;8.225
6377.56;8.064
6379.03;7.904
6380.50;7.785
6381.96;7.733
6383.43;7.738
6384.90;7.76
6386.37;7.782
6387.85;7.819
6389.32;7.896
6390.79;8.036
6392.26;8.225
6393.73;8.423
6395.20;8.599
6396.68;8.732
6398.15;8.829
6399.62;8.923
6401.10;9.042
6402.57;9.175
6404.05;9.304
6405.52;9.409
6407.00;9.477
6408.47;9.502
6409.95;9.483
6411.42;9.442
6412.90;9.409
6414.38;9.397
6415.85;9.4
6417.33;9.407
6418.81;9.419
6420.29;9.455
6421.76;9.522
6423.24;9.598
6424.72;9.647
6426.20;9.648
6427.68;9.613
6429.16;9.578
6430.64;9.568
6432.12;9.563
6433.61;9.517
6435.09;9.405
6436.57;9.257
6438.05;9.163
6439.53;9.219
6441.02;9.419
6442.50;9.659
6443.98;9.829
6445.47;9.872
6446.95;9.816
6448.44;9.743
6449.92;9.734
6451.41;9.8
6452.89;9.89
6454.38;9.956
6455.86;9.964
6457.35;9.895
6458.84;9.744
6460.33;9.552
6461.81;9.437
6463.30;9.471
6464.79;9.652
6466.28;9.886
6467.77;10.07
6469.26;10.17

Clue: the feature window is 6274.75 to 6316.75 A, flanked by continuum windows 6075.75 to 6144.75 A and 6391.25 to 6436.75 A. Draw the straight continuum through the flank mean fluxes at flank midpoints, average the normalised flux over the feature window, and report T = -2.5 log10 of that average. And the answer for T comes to 0.17 mag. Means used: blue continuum 8.66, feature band 7.72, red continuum 9.28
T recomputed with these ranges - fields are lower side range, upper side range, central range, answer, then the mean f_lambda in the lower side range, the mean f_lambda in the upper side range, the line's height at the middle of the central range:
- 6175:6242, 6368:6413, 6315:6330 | -0.09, 6.46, 8.54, 7.76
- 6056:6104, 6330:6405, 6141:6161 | 0.03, 8.69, 8.59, 8.67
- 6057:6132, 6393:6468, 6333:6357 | 0.03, 8.63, 9.48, 9.26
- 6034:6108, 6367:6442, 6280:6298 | 0.16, 8.63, 8.89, 8.8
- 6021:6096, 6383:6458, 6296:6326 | 0.12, 8.6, 9.24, 9.05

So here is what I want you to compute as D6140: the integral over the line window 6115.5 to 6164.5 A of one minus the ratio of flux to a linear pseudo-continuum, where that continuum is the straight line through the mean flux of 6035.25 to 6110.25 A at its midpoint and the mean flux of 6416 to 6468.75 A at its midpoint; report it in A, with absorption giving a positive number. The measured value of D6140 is 2.9 A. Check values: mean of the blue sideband 8.64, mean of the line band 8.3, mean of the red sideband 9.63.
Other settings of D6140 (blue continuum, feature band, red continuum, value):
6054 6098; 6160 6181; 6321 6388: 4.9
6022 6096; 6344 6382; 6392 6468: 2.9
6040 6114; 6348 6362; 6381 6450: 0.2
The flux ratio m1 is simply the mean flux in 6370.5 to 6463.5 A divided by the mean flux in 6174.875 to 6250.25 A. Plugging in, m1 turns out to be 1.4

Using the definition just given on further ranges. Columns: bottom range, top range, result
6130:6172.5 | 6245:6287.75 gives 0.87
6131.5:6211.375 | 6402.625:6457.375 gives 1.29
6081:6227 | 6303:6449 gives 1.15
